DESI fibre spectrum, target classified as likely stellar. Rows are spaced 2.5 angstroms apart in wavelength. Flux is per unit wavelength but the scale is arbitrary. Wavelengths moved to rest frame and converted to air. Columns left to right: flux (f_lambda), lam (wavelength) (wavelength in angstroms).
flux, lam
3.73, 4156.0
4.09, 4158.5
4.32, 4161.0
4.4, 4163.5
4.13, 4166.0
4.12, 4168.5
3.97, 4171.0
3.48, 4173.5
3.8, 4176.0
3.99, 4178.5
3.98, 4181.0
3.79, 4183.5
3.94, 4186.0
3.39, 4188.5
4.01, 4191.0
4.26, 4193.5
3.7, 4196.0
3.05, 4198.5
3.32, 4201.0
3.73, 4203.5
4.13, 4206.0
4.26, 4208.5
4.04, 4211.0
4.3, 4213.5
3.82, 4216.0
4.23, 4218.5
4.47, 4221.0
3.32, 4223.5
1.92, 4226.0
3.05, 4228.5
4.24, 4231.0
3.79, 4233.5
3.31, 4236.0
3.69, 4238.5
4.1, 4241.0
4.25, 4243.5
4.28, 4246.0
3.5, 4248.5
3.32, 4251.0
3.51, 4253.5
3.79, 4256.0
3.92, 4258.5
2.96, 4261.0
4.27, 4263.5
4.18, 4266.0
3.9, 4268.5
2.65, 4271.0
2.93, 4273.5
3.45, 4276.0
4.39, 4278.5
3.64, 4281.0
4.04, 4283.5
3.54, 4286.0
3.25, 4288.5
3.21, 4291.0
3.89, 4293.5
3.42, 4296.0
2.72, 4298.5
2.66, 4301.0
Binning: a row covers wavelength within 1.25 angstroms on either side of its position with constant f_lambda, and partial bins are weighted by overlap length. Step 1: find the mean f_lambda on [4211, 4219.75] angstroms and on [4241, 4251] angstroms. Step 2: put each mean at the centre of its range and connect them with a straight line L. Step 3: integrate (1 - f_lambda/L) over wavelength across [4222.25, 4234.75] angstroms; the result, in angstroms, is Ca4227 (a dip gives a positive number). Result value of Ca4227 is 2.4 angstroms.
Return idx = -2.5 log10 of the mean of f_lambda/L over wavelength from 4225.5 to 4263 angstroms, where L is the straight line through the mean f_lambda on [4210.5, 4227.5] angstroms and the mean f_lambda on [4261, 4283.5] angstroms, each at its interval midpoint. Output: 0.018 mag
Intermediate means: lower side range 3.7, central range 3.62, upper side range 3.66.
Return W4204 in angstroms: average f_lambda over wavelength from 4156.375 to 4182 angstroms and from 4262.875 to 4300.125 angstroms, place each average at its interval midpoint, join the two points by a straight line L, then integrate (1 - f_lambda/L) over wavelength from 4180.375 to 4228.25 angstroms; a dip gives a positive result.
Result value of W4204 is 1.5 angstroms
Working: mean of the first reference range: 4.02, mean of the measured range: 3.75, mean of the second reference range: 3.54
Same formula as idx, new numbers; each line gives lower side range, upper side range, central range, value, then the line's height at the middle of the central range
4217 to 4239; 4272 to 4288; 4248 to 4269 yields -0.03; 3.6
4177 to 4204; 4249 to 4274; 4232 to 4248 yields -0.08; 3.62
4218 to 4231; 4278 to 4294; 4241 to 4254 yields -0.09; 3.52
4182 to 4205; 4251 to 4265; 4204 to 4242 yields -0.03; 3.68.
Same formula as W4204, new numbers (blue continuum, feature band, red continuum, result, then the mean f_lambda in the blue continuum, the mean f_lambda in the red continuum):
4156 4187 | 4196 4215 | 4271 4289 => 0.1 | 3.99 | 3.55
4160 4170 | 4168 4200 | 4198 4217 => 2.2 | 4.23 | 3.86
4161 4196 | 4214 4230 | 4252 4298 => 1.1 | 3.95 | 3.59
